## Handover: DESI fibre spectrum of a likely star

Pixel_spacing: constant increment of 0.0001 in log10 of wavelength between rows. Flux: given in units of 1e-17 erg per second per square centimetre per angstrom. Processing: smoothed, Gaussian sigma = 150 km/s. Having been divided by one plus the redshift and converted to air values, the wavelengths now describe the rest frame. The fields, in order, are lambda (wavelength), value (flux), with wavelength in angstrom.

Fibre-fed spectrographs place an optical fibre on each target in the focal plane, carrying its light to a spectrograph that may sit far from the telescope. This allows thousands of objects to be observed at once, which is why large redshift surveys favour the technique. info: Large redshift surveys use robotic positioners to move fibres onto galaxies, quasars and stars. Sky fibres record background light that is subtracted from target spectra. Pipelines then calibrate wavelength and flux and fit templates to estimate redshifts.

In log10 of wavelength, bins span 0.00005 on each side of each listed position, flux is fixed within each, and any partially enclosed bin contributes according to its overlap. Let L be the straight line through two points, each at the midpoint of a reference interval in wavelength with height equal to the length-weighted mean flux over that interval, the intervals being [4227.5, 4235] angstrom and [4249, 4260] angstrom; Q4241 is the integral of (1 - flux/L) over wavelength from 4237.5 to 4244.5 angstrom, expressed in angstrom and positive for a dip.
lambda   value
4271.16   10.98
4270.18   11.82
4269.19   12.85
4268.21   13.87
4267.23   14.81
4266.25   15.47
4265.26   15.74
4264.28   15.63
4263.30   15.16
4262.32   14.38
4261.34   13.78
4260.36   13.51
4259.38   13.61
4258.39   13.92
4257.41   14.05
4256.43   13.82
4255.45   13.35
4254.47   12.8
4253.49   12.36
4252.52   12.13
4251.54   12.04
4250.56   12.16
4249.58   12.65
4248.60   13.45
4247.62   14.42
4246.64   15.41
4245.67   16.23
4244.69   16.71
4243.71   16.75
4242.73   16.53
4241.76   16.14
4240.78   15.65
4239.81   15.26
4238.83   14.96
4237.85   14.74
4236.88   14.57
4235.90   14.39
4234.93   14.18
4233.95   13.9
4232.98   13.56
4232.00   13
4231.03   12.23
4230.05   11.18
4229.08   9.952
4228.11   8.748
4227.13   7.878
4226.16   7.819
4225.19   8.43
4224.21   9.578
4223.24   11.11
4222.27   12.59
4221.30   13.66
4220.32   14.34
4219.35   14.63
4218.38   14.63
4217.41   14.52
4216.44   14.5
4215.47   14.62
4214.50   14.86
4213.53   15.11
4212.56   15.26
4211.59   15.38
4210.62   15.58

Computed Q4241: -1.9 angstrom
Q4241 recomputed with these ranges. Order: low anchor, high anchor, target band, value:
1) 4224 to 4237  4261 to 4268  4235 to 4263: -2.2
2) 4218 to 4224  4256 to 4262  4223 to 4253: 0.9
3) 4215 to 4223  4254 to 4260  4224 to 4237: 2.4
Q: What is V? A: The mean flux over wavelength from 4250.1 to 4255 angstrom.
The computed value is 12.3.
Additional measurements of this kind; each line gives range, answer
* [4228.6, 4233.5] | 12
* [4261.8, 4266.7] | 15.3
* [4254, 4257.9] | 13.5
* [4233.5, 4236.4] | 14.1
